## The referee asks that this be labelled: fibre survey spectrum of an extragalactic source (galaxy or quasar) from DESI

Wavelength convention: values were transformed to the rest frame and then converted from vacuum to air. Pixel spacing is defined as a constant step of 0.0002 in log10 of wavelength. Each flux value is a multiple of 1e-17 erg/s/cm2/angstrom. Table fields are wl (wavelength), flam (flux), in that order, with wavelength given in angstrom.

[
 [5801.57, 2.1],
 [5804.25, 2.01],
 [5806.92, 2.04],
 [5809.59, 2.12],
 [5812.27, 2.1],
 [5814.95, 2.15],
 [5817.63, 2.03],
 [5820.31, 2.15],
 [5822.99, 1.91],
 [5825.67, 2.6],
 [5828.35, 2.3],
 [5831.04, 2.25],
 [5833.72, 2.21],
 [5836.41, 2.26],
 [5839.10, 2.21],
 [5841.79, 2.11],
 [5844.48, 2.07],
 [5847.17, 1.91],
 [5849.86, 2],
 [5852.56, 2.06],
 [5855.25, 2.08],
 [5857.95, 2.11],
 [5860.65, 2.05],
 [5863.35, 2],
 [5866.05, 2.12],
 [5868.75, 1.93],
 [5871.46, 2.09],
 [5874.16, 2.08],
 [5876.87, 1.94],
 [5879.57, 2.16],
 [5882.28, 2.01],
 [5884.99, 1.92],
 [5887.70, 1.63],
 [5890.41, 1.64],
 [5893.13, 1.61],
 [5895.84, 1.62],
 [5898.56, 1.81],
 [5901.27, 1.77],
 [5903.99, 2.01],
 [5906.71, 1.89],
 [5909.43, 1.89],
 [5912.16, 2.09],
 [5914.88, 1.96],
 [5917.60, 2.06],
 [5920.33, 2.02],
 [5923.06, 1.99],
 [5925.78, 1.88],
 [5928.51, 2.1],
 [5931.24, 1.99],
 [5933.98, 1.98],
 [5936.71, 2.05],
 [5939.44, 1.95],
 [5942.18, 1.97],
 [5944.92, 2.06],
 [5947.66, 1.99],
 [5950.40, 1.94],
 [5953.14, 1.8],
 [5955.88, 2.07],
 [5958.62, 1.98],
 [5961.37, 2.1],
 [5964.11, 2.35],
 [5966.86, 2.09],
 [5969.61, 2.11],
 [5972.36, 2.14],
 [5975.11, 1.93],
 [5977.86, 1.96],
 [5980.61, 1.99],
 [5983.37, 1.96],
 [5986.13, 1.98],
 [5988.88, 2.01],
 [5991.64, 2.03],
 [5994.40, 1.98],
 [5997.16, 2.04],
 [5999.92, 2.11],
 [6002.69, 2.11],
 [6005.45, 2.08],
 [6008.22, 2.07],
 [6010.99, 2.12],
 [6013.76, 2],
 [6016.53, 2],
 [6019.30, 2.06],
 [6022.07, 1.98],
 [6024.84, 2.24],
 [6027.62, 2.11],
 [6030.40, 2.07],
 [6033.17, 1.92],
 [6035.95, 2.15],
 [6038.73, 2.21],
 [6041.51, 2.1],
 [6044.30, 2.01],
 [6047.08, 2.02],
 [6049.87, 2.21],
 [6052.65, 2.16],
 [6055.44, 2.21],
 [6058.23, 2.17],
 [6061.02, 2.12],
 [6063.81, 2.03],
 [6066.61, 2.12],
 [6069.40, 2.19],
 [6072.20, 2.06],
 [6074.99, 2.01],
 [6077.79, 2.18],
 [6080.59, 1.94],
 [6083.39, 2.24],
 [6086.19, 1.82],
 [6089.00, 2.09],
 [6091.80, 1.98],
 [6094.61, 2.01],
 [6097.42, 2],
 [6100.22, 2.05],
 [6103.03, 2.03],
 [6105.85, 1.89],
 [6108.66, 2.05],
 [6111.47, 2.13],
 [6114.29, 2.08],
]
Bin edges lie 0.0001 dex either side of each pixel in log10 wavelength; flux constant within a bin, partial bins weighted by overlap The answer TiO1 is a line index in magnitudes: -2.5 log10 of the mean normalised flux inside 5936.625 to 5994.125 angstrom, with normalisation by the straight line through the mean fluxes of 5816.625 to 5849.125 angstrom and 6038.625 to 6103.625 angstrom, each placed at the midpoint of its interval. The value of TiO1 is 0.05 mag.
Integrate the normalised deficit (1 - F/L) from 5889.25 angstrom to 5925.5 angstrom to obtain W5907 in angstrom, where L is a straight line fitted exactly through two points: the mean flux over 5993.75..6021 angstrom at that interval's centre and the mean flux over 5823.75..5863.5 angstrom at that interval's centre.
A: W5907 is 4.1 angstrom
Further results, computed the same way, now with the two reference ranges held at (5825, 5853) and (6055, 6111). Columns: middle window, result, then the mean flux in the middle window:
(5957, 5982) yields 0.5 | 2.07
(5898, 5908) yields 1.3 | 1.88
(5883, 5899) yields 3.3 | 1.71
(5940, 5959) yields 1.3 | 1.97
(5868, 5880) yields 0.7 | 2.04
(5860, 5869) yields 0.5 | 2.04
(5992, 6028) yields 0.4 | 2.07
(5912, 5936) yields 1.4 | 2.01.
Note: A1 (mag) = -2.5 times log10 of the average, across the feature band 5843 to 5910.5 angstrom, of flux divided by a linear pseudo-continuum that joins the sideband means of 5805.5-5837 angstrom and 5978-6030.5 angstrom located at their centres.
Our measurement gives 0.11 mag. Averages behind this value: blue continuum 2.17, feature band 1.94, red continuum 2.05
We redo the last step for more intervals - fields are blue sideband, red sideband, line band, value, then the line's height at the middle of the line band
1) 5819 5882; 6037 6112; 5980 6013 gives 0.02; 2.09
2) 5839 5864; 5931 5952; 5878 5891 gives 0.08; 2.03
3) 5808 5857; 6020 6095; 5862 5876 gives 0.05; 2.13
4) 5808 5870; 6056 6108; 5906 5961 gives 0.06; 2.09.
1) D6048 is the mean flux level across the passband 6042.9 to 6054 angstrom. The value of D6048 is 2.1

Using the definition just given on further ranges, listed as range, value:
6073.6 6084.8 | 2.09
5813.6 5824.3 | 2.06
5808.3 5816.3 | 2.12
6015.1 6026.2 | 2.07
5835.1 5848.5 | 2.11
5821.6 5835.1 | 2.25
